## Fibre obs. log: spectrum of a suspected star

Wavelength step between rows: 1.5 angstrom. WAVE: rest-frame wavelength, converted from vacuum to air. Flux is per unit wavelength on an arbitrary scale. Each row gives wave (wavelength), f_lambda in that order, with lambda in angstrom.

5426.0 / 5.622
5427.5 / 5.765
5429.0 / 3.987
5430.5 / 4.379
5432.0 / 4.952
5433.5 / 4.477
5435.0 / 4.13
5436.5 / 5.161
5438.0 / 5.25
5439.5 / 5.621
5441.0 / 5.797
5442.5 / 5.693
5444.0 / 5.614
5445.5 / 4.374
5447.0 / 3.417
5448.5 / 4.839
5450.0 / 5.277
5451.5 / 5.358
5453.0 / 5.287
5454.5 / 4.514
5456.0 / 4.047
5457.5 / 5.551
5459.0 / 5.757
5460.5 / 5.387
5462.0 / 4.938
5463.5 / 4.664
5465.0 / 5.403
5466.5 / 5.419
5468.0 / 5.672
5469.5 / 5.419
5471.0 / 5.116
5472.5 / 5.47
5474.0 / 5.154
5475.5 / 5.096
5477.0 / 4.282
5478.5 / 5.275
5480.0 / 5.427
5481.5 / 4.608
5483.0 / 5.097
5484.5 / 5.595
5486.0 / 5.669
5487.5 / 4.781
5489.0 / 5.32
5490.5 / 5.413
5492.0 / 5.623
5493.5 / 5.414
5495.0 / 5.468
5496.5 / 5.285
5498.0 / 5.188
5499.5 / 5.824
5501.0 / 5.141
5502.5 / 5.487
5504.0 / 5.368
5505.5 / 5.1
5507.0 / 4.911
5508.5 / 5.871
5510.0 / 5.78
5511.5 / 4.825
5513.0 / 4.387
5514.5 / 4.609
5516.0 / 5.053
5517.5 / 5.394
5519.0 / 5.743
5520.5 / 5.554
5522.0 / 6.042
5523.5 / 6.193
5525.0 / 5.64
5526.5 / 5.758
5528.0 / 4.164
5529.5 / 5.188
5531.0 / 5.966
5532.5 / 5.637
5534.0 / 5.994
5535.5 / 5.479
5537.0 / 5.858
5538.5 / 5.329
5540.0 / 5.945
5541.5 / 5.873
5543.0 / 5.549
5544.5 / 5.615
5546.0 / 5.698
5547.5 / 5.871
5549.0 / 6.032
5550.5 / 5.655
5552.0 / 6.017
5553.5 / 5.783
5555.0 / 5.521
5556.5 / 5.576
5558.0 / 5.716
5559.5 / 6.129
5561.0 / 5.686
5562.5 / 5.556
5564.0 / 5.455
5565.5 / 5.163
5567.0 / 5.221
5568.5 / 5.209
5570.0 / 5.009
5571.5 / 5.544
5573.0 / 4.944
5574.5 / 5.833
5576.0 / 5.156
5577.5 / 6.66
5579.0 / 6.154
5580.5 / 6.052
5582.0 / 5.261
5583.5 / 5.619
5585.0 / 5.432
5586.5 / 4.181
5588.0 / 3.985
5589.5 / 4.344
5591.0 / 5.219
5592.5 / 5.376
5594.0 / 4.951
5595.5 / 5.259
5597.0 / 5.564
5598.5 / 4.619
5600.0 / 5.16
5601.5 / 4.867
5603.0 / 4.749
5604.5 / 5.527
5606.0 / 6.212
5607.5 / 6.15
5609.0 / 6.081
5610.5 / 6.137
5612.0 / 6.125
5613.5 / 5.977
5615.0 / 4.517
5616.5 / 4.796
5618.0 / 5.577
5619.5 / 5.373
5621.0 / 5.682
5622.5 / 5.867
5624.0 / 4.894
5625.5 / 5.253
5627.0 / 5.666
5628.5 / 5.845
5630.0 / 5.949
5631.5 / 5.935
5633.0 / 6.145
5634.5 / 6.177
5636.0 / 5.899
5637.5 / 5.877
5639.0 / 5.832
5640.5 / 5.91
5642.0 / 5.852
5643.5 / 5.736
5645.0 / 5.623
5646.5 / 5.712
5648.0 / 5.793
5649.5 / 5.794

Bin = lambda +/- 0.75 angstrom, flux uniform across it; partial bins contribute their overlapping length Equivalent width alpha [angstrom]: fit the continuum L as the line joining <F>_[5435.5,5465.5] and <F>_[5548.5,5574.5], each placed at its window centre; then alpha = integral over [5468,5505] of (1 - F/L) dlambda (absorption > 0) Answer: -0.3 angstrom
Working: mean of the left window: 5.09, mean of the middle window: 5.28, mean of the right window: 5.55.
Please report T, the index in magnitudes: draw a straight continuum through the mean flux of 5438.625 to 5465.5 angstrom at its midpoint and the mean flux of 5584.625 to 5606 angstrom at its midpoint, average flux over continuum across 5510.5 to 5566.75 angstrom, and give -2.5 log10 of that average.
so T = -0.11 mag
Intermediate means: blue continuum 5.08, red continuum 4.98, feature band 5.56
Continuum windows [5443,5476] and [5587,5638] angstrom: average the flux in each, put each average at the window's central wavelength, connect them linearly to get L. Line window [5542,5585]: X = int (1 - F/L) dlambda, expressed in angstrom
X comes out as -2.4 angstrom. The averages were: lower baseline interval 5.09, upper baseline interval 5.46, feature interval 5.63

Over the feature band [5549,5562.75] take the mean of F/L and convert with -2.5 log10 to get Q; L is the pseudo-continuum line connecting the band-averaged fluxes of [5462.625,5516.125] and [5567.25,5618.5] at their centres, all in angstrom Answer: -0.09 mag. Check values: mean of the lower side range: 5.23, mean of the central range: 5.76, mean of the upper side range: 5.36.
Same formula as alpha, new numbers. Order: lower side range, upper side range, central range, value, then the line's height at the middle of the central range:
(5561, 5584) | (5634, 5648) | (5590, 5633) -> 1.7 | 5.7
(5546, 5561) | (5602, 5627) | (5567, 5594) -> 1.9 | 5.69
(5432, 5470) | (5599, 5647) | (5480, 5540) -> -1.3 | 5.28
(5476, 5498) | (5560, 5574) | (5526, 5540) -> -0.6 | 5.29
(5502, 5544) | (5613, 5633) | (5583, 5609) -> 1.6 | 5.49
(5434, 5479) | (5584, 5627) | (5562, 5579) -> -0.7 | 5.24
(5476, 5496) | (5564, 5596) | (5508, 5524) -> -0.4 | 5.24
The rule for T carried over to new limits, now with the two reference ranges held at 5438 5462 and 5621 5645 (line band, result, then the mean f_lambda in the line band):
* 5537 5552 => -0.06 mag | 5.75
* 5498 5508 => 0.00 mag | 5.31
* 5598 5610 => 0.04 mag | 5.45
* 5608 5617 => 0.01 mag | 5.64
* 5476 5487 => 0.02 mag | 5.13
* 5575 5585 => -0.04 mag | 5.79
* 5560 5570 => 0.03 mag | 5.37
